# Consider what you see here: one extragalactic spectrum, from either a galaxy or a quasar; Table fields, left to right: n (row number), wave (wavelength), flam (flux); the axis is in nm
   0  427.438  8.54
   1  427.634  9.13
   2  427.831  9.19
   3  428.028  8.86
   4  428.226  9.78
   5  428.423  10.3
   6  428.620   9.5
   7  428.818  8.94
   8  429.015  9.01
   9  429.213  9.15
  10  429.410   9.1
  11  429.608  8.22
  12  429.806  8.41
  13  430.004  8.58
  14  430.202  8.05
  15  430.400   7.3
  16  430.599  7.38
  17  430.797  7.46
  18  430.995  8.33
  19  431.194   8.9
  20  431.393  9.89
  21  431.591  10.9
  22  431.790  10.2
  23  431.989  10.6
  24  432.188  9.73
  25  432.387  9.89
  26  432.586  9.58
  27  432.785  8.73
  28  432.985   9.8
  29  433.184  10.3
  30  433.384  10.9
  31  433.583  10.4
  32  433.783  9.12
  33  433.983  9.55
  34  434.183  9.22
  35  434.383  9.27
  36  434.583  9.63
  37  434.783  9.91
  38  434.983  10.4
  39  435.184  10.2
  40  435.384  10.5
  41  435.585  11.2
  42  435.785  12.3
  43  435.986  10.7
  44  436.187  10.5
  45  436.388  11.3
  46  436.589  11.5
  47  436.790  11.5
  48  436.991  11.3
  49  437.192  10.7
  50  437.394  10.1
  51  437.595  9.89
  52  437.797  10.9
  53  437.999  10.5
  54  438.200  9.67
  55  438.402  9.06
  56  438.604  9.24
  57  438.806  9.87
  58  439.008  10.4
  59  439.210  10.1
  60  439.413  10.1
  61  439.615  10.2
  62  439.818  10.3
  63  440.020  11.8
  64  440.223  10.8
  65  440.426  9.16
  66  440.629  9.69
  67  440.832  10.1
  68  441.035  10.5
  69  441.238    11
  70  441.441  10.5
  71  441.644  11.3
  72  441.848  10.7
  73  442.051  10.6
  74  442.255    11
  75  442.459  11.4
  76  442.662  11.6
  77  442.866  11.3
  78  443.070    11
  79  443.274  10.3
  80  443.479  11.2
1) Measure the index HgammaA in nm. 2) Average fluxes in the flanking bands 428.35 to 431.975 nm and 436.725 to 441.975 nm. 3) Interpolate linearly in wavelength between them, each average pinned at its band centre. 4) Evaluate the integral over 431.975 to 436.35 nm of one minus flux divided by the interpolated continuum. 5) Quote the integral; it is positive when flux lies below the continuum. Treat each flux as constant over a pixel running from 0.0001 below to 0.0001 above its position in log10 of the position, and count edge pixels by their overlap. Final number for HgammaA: -0.27 nm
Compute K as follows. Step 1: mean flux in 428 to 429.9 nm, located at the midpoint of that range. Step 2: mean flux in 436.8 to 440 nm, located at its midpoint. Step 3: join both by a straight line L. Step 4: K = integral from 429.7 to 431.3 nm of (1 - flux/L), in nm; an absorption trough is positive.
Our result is 0.216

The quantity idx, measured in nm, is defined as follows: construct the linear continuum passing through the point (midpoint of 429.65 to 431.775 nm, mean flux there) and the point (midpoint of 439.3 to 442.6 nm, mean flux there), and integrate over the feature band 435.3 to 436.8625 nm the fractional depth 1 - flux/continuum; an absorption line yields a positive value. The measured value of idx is -0.25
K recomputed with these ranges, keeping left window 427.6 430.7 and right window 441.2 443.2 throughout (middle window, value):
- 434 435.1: 0.00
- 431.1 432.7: -0.12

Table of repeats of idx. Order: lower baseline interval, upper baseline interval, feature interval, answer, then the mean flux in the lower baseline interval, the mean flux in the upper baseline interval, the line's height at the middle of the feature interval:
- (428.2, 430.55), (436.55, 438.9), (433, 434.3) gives -0.04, 8.8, 10.3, 9.58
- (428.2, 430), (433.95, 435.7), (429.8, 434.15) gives 0.13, 9.1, 10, 9.57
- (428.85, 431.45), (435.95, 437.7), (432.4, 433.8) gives -0.06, 8.43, 10.8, 9.49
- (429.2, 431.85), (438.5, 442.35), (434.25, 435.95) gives -0.17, 8.67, 10.4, 9.46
